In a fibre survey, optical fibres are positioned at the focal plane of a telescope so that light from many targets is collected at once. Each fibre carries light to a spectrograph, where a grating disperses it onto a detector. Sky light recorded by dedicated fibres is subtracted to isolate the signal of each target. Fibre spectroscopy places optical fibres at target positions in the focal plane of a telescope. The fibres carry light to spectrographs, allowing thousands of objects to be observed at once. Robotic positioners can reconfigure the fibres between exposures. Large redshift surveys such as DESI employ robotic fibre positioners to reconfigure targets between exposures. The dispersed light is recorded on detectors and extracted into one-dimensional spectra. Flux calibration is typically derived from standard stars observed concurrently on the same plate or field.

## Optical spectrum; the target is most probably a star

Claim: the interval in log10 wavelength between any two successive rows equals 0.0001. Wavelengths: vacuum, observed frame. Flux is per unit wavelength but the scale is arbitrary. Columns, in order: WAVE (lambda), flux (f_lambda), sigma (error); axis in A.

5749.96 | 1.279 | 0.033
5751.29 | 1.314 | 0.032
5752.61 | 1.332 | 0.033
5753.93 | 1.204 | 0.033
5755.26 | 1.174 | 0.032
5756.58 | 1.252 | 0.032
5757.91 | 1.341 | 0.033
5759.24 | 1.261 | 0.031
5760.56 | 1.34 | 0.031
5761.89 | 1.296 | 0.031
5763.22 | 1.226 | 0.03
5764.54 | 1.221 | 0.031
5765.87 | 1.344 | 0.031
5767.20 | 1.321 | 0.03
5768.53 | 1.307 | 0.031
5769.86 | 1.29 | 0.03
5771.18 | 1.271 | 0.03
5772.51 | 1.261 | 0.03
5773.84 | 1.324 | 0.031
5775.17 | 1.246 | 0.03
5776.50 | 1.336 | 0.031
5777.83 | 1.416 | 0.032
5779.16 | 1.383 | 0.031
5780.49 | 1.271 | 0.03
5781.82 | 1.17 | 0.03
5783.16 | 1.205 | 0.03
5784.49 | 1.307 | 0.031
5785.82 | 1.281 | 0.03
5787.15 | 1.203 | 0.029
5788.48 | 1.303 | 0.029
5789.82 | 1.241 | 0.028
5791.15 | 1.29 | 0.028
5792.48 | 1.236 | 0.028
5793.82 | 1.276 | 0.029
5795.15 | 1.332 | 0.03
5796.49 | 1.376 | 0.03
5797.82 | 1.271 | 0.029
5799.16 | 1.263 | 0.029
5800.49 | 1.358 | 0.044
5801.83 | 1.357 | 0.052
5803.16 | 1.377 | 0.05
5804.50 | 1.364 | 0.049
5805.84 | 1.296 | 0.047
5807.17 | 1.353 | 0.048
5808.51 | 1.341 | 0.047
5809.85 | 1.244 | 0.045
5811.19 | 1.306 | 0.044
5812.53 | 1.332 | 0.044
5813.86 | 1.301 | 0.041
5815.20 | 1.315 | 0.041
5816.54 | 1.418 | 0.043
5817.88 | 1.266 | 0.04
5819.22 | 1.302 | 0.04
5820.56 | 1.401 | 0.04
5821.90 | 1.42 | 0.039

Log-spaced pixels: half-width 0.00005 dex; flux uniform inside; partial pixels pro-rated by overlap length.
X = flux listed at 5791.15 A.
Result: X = 1.29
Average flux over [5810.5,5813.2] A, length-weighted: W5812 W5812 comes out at 1.32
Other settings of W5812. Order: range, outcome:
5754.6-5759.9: 1.26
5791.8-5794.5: 1.26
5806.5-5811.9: 1.31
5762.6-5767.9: 1.28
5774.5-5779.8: 1.35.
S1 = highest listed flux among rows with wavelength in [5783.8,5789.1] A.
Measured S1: 1.307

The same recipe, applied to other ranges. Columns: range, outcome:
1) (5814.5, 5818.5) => 1.418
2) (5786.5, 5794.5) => 1.303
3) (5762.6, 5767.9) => 1.344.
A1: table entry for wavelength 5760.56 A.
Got 1.34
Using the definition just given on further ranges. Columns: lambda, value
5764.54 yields 1.221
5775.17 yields 1.246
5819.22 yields 1.302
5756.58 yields 1.252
